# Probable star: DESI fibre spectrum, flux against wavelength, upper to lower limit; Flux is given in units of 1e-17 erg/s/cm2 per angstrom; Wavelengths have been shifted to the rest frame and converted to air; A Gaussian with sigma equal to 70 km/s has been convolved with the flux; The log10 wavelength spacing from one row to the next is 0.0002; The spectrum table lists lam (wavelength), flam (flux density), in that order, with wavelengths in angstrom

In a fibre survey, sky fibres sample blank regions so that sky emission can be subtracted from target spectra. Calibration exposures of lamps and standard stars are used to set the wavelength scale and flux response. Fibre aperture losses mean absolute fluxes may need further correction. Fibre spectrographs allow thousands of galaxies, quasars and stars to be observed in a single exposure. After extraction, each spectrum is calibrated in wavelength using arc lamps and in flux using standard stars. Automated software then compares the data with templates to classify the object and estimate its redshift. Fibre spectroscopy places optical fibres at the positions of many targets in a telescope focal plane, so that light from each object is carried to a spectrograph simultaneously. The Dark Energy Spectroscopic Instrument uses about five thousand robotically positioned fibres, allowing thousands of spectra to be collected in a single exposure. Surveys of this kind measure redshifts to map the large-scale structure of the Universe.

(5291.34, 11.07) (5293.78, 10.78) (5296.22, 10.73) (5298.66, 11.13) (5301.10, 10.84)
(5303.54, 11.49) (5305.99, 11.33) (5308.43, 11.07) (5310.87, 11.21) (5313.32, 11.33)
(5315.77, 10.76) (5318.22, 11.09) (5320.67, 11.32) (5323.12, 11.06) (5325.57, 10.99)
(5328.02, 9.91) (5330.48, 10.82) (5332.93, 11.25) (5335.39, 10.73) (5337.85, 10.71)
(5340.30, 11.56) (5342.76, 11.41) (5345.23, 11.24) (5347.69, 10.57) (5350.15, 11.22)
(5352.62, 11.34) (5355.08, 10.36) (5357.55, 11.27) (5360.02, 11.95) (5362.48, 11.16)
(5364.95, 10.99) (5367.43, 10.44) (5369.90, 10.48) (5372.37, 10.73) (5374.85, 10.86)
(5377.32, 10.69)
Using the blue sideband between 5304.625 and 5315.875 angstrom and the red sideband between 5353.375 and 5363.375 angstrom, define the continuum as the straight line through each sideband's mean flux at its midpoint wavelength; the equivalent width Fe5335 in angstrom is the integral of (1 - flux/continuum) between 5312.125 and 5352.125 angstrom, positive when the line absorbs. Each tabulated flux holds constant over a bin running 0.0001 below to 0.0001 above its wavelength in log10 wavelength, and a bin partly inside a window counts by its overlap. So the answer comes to 0.7 angstrom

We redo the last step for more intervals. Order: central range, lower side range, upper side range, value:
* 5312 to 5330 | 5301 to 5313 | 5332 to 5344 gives 0.42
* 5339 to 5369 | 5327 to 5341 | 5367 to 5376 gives -1.10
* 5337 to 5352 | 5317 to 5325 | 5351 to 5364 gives 0.07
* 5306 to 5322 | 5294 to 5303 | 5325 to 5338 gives -0.46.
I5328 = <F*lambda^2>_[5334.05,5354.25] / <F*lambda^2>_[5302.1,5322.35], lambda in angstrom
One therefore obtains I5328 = 1.00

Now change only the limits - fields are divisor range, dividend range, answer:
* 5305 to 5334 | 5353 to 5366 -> 1.03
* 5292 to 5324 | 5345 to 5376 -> 1.01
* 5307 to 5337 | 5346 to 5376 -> 1.01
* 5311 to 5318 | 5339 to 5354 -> 1.03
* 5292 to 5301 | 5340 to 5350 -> 1.04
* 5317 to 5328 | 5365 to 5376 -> 0.99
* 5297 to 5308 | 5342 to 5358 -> 1.01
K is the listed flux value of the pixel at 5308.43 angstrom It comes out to 11.07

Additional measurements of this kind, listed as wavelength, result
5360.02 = 11.95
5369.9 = 10.48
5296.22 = 10.73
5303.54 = 11.49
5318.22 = 11.09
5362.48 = 11.16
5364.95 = 10.99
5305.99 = 11.33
